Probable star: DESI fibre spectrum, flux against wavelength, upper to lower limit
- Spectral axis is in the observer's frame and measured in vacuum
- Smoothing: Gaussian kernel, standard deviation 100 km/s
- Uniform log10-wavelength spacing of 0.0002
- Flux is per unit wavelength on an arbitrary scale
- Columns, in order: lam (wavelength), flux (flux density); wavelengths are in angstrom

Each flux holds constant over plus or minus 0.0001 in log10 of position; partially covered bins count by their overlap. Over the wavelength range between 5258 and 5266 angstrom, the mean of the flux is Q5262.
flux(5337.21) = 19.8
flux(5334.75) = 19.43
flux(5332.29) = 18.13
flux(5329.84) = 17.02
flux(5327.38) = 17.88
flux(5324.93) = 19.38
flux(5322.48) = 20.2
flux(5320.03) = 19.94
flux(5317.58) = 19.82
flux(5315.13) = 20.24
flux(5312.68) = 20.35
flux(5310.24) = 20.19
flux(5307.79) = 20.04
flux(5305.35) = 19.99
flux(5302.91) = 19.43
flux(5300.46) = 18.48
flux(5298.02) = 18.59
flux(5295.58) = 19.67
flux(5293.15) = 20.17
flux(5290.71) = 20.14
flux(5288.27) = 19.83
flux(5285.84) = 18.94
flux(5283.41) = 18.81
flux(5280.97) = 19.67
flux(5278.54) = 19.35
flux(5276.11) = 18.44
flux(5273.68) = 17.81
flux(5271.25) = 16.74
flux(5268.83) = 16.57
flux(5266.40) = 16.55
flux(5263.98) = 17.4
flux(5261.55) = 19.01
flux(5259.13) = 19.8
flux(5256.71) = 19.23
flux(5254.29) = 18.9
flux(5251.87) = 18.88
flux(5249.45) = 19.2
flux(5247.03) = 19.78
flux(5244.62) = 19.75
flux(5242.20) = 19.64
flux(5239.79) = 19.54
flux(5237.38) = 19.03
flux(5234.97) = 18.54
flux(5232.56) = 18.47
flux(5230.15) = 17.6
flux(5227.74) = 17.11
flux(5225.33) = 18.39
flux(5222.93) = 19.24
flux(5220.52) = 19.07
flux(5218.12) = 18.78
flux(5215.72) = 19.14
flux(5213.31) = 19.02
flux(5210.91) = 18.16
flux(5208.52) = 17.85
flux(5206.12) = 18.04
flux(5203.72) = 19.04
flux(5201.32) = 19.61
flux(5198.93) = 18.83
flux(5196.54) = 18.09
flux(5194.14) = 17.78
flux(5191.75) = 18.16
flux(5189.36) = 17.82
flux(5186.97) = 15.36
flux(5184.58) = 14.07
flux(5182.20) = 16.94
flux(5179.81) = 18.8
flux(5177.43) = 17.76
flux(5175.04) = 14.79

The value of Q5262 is 18.5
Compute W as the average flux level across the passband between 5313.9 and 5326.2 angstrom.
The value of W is 19.9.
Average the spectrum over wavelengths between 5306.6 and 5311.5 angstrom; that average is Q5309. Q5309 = 20.1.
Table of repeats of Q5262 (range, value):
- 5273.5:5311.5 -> 19.4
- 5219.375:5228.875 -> 18.5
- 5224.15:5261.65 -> 18.9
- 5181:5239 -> 18.1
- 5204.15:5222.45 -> 18.6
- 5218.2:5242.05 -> 18.6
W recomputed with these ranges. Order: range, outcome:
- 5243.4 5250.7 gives 19.6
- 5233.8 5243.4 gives 19.2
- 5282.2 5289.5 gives 19.2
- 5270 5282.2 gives 18.4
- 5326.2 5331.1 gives 17.4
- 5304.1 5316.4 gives 20.2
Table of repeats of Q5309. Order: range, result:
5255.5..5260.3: 19.5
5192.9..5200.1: 18.2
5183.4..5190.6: 15.8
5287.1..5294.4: 20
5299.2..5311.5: 19.6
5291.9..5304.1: 19.3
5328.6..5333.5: 17.6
